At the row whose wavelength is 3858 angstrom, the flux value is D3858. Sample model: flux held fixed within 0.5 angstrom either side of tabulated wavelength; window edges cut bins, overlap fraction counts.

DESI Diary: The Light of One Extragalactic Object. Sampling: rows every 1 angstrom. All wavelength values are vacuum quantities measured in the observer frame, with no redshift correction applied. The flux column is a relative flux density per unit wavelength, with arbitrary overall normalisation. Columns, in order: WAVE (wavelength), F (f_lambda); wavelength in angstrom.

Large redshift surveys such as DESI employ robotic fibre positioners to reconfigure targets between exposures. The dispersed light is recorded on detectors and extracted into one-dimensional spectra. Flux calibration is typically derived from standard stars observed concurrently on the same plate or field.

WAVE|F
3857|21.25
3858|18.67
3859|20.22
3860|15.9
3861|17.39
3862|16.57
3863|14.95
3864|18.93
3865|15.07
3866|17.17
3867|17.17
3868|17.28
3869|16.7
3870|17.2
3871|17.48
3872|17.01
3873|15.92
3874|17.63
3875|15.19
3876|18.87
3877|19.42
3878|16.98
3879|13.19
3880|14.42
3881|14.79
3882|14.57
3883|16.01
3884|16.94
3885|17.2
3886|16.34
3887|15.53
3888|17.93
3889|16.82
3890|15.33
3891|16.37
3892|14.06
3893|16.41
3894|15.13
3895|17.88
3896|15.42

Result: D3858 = 18.67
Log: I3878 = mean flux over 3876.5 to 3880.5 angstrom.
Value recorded 16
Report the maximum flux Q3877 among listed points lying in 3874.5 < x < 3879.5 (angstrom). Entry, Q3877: 19.42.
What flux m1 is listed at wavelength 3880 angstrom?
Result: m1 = 14.42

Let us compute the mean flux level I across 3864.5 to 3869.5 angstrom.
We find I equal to 16.7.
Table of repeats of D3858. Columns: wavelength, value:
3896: 15.42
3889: 16.82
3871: 17.48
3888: 17.93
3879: 13.19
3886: 16.34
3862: 16.57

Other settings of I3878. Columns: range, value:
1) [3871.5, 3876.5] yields 16.9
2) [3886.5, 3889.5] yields 16.8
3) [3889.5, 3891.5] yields 15.9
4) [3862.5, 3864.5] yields 16.9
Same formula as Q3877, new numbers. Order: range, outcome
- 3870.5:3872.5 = 17.48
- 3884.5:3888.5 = 17.93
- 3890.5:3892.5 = 16.37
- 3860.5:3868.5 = 18.93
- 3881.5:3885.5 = 17.2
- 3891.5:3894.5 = 16.41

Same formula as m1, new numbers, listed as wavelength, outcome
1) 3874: 17.63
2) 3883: 16.01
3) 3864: 18.93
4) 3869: 16.7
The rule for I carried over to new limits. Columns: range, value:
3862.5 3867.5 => 16.7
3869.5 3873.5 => 16.9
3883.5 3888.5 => 16.8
